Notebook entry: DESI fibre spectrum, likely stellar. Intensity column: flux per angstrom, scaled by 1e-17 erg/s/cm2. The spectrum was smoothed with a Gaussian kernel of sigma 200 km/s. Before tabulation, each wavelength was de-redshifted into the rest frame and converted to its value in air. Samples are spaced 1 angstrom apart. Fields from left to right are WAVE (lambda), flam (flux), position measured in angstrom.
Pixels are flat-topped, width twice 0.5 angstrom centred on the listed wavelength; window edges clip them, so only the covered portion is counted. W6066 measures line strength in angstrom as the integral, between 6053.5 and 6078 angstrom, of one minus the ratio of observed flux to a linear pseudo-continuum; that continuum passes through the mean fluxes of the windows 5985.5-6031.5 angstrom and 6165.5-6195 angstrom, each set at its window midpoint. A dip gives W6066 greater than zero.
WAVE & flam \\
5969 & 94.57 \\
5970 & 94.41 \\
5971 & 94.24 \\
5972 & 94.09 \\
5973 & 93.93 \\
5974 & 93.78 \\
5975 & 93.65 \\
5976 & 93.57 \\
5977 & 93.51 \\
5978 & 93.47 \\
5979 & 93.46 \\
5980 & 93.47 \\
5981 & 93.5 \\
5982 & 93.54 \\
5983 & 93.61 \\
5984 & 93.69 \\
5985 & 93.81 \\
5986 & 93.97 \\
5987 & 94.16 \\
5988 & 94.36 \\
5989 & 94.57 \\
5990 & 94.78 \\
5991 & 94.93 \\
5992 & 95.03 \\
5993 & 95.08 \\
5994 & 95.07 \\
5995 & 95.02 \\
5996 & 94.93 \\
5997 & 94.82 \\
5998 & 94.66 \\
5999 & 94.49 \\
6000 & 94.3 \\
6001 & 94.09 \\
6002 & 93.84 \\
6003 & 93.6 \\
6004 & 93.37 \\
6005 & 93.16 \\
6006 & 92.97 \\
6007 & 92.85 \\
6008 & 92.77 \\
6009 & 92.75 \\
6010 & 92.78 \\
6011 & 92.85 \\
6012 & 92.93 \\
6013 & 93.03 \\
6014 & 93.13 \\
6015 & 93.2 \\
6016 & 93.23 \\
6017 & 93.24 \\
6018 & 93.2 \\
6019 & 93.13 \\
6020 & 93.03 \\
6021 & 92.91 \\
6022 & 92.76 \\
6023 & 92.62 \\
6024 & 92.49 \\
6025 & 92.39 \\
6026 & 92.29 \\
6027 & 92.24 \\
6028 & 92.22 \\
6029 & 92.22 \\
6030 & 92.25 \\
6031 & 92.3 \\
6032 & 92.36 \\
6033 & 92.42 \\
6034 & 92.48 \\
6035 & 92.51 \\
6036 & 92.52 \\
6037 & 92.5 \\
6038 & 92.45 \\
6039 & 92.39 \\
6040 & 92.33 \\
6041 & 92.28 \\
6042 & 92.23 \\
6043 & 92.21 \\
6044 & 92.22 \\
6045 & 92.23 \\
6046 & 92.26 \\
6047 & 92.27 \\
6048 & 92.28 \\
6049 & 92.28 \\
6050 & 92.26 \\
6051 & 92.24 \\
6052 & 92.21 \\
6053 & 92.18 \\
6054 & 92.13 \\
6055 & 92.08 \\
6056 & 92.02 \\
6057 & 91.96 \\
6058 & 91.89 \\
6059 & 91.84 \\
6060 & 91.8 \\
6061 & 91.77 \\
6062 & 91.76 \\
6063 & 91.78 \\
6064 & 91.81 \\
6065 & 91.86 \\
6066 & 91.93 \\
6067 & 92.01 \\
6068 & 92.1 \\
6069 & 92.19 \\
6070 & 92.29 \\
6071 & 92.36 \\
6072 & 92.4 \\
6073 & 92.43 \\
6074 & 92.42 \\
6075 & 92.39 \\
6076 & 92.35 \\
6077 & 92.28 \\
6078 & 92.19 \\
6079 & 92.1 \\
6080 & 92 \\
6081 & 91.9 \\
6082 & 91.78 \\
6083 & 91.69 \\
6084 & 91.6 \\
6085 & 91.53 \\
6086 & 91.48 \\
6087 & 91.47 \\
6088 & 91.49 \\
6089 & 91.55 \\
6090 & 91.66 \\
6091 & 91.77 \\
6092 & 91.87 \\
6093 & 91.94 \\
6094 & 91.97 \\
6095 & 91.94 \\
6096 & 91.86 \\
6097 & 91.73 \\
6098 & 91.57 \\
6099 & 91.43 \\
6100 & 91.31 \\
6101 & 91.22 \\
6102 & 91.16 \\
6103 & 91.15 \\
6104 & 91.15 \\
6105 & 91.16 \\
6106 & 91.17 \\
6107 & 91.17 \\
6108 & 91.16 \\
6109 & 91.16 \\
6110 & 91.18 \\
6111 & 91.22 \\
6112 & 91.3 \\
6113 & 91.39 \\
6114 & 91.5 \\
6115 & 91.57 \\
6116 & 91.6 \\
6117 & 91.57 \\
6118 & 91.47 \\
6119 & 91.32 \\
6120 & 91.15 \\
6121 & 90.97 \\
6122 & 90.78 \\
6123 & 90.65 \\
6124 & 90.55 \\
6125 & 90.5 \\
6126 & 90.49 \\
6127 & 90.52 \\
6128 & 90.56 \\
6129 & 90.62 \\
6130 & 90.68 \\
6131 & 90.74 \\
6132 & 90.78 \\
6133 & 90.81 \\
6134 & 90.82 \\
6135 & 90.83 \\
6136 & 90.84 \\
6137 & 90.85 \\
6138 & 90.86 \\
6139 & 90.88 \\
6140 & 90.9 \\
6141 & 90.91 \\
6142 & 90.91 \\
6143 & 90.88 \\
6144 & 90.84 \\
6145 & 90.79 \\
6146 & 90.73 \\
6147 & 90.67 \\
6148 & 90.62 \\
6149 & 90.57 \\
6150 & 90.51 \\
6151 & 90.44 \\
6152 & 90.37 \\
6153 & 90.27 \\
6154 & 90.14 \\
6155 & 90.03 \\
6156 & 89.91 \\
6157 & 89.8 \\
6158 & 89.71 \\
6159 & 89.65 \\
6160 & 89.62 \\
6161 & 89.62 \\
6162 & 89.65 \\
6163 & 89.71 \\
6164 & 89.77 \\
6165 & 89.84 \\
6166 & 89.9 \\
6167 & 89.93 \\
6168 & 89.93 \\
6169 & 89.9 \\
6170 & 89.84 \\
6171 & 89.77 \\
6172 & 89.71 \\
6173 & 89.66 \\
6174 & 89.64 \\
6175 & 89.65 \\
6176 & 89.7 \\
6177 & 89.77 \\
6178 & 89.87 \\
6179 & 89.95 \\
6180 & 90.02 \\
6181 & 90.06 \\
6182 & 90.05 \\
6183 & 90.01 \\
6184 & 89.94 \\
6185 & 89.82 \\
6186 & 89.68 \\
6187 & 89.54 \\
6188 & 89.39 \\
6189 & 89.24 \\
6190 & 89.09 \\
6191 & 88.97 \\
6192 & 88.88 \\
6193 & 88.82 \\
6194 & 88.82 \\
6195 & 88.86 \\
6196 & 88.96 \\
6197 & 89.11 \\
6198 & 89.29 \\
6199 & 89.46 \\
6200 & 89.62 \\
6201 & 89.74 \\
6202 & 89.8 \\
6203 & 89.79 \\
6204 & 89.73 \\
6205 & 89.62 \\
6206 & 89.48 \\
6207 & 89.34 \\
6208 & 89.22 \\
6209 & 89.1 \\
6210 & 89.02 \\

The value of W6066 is 0.0 angstrom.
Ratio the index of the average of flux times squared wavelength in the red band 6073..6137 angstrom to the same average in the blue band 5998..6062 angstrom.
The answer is 1.0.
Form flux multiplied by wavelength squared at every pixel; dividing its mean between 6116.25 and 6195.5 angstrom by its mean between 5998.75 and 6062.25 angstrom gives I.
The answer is 1.0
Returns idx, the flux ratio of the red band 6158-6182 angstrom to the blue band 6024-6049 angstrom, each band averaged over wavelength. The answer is 1.0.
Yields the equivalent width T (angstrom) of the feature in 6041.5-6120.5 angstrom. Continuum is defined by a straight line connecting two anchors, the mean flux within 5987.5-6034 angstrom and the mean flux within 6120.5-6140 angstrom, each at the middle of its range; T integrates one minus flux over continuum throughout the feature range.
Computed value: 0.0 angstrom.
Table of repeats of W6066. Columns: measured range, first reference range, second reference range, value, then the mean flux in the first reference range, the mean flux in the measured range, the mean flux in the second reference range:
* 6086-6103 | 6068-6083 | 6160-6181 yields 0.0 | 92.2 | 91.6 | 89.8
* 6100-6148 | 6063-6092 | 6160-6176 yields -0.1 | 92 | 91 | 89.8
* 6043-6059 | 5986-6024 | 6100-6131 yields 0.1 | 93.7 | 92.2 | 91.1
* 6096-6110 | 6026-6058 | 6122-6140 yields 0.0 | 92.3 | 91.3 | 90.7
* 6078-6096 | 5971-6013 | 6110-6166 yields 0.0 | 93.9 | 91.8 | 90.6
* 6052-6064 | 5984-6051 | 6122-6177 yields 0.0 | 93.2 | 91.9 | 90.3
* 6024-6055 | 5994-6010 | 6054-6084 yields 0.2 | 93.8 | 92.3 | 92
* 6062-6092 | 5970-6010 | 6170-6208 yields 0.0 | 94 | 92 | 89.5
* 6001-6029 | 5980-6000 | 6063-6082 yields 0.2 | 94.4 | 92.9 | 92.1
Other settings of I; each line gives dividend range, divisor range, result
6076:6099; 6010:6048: 1.01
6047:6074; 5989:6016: 1.00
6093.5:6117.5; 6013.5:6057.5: 1.01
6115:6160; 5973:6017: 1.01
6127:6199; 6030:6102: 1.01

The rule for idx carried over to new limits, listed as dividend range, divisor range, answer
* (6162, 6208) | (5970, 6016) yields 0.95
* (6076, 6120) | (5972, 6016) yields 0.98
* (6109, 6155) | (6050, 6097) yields 0.99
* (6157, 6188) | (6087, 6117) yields 0.98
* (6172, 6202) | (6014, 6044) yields 0.97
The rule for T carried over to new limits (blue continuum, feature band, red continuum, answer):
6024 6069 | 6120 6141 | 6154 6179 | -0.1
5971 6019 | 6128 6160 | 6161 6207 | 0.0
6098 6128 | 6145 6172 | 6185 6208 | 0.0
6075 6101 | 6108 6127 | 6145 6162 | 0.0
